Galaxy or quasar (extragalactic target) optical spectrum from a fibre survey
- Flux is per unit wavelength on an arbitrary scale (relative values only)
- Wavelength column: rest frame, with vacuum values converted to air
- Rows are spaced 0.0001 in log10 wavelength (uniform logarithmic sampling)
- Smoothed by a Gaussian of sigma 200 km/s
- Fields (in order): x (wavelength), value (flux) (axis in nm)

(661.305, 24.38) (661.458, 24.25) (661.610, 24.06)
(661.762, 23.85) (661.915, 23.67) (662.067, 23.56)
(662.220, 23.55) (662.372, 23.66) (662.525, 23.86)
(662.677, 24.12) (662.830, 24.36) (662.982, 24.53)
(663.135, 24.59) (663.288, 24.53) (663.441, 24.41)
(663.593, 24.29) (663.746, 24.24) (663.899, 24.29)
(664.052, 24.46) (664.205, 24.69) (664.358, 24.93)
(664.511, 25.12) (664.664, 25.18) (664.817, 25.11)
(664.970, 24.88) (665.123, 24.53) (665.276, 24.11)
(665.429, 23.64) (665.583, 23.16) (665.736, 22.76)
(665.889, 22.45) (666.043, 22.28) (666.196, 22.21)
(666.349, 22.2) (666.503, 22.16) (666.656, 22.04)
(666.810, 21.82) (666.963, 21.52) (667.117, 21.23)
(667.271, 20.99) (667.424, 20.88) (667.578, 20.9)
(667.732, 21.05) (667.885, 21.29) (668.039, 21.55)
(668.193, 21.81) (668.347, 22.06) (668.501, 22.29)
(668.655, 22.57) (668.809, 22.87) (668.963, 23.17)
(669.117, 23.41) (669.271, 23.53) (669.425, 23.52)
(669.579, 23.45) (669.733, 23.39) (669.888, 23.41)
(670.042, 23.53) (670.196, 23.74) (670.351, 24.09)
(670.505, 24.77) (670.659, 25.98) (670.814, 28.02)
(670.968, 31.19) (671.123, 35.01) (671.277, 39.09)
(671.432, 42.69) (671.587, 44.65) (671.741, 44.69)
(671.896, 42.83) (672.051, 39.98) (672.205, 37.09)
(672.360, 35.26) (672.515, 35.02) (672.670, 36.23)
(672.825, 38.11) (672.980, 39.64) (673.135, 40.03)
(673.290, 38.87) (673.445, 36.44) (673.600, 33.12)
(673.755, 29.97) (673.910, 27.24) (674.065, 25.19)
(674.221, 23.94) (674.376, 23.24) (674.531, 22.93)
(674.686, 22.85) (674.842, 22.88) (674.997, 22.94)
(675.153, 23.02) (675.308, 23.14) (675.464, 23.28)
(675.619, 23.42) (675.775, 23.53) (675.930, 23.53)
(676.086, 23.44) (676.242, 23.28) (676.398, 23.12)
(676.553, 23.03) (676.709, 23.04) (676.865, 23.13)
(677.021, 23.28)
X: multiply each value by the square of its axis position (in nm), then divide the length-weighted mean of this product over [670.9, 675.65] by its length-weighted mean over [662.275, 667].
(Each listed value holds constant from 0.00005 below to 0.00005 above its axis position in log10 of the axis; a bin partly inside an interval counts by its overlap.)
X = 1.40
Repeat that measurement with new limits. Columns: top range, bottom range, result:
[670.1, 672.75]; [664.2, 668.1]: 1.55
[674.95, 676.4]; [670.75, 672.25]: 0.61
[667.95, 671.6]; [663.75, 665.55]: 1.09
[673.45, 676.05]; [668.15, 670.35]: 1.10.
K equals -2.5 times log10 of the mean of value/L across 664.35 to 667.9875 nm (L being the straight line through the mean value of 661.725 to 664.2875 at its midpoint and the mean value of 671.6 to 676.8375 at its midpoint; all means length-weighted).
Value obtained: 0.13 mag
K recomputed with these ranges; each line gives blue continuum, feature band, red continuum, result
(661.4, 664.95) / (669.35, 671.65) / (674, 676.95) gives -0.22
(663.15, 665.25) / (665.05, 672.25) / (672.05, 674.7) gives 0.11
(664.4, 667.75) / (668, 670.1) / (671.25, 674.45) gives 0.24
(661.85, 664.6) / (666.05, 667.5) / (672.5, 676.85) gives 0.16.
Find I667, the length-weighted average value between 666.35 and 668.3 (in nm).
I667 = 21.5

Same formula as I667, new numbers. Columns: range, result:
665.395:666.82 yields 22.5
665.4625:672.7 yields 26.7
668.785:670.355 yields 23.5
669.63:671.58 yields 29.2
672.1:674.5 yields 33.2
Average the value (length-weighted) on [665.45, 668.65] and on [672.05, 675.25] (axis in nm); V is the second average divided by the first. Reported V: 1.4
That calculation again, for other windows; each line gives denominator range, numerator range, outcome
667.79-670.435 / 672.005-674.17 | 1.52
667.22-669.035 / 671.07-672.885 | 1.80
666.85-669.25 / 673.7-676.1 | 1.10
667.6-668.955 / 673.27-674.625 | 1.30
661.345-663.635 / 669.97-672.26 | 1.40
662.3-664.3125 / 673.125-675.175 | 1.14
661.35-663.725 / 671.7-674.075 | 1.51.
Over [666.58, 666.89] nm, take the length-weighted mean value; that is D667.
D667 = 21.9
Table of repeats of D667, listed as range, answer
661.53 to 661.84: 24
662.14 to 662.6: 23.7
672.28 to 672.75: 35.5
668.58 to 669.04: 22.9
